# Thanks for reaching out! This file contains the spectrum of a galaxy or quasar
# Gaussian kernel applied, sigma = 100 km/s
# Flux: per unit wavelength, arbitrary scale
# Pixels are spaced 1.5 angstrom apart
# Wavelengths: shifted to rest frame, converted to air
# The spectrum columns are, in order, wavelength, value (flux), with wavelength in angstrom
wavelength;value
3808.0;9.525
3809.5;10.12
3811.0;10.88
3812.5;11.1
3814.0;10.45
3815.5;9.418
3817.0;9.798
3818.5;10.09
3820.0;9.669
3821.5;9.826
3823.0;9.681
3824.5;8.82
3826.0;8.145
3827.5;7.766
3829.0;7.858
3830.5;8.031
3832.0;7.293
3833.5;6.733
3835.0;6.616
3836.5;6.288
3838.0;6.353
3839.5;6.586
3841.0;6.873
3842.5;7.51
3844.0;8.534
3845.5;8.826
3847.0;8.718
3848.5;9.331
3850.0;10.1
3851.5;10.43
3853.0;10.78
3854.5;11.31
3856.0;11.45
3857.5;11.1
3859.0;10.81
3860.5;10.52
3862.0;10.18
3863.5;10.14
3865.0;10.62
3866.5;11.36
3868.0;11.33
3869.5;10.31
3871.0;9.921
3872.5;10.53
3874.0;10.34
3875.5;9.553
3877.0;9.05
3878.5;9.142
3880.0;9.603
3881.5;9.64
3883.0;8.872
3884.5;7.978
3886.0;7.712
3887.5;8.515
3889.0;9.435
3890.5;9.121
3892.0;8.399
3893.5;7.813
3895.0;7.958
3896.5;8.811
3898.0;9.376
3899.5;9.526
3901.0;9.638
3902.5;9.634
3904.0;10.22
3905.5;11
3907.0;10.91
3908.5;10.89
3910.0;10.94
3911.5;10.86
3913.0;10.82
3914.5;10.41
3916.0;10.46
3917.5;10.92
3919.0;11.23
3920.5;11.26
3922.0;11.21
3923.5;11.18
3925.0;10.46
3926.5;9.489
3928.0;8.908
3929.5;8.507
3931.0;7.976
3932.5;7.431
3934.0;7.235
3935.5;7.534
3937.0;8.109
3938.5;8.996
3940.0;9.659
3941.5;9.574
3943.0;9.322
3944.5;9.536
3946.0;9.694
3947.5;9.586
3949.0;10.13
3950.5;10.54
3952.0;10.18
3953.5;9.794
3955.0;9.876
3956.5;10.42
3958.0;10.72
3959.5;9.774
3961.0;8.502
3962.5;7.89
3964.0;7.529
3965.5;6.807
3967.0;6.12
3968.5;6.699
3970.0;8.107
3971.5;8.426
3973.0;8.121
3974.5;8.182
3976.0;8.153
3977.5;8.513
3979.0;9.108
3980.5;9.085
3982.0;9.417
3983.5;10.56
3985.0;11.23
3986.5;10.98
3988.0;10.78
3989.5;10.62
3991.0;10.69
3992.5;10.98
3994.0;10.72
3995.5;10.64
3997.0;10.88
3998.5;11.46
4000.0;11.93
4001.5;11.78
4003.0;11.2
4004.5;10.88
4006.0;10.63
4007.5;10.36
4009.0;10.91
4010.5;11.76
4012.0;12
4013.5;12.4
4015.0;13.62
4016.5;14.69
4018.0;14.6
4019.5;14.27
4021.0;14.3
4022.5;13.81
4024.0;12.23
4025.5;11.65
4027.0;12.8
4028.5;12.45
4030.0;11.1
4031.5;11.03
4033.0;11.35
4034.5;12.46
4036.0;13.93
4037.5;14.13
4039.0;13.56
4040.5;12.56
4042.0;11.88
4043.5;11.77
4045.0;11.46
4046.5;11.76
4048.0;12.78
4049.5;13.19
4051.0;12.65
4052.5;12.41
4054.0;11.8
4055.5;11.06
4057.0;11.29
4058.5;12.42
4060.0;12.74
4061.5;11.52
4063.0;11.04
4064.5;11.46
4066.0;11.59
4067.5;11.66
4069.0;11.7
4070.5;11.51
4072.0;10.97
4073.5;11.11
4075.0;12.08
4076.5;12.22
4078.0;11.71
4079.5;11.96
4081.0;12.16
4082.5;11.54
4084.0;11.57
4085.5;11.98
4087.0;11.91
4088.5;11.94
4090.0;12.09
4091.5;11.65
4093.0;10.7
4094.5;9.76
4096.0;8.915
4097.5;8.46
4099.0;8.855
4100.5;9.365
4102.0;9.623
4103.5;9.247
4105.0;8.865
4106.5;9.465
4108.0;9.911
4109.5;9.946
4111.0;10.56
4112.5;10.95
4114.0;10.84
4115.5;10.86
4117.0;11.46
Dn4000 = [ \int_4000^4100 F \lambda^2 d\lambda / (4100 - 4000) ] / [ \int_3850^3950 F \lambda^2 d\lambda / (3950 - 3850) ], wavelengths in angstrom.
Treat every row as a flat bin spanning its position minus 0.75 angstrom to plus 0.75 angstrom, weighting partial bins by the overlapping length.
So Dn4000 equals 1.31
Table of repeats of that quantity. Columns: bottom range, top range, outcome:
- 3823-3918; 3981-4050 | 1.38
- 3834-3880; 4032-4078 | 1.41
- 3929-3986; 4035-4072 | 1.43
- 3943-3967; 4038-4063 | 1.37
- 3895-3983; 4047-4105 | 1.29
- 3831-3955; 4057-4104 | 1.29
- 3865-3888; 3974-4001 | 1.13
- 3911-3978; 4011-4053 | 1.45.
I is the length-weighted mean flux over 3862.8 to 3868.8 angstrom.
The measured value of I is 10.9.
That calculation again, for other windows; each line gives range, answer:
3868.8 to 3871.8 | 10.1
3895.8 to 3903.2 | 9.4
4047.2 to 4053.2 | 12.8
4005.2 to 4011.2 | 10.9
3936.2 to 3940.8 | 8.91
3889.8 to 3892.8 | 8.74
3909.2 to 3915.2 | 10.8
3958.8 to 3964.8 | 8.4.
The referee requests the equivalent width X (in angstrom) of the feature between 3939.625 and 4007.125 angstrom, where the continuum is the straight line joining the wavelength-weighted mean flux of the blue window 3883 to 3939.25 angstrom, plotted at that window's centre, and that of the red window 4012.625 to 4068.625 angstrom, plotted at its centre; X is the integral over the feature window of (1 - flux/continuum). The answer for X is 7.7 angstrom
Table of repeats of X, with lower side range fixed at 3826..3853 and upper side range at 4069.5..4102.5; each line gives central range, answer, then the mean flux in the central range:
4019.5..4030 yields -2.7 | 12.8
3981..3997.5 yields -1.4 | 10.7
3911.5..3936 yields -2.0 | 9.75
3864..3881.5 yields -3.7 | 10.1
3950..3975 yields 2.1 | 8.67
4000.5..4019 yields -3.7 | 12.1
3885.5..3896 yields 0.2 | 8.45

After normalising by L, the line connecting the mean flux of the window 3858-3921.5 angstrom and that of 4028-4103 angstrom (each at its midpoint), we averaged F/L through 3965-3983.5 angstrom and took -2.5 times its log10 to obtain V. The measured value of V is 0.29 mag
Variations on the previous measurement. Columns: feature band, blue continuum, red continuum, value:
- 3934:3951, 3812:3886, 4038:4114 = 0.10 mag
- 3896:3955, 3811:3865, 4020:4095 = 0.05 mag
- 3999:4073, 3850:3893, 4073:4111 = -0.16 mag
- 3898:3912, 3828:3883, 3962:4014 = -0.09 mag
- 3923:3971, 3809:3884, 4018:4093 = 0.19 mag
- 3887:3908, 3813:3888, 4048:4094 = 0.05 mag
